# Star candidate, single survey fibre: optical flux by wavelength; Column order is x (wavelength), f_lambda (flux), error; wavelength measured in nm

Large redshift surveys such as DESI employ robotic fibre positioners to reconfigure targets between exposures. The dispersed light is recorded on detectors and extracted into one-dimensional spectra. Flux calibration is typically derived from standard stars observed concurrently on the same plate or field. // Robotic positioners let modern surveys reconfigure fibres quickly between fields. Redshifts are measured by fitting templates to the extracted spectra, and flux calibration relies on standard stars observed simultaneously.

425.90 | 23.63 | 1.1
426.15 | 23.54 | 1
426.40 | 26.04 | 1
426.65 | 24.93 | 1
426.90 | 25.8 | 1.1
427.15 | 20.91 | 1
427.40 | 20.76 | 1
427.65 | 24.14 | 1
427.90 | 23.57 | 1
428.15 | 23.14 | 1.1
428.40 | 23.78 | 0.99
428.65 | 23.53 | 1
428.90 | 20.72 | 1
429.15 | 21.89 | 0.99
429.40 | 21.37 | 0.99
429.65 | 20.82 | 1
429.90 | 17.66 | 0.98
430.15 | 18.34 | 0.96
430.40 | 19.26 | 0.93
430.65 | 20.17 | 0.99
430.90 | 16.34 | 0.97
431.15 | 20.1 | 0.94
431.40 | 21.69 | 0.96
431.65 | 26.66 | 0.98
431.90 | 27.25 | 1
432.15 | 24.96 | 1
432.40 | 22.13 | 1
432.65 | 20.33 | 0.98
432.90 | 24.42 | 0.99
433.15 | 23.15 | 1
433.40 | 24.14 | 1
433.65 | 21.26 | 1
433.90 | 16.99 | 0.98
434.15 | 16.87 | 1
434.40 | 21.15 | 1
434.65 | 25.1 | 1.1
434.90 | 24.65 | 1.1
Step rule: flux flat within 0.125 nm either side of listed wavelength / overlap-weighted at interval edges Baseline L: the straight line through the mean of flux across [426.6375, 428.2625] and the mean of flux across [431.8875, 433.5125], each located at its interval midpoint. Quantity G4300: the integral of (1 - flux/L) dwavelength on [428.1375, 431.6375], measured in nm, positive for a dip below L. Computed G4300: 0.39 nm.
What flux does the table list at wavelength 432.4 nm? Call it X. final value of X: 22.13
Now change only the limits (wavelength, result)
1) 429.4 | 21.37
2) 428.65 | 23.53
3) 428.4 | 23.78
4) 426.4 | 26.04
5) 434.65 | 25.1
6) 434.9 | 24.65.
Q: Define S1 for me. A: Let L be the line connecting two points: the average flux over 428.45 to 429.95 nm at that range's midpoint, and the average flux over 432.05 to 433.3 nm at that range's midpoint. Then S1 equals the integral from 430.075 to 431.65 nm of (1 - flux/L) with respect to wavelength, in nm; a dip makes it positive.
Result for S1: 0.156 nm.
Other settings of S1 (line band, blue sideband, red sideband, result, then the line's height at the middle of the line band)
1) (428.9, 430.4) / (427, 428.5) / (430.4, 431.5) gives 0.059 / 20.8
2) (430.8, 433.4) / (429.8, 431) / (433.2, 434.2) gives -0.462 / 19.4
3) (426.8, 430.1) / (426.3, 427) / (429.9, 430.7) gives 0.031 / 22.3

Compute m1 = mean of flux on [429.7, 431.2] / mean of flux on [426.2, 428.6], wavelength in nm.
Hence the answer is 0.8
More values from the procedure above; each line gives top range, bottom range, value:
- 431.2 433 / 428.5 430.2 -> 1.14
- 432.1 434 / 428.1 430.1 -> 1.03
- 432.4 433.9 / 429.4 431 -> 1.17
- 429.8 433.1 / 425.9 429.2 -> 0.92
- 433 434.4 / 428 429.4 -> 0.92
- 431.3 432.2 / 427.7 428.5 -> 1.07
